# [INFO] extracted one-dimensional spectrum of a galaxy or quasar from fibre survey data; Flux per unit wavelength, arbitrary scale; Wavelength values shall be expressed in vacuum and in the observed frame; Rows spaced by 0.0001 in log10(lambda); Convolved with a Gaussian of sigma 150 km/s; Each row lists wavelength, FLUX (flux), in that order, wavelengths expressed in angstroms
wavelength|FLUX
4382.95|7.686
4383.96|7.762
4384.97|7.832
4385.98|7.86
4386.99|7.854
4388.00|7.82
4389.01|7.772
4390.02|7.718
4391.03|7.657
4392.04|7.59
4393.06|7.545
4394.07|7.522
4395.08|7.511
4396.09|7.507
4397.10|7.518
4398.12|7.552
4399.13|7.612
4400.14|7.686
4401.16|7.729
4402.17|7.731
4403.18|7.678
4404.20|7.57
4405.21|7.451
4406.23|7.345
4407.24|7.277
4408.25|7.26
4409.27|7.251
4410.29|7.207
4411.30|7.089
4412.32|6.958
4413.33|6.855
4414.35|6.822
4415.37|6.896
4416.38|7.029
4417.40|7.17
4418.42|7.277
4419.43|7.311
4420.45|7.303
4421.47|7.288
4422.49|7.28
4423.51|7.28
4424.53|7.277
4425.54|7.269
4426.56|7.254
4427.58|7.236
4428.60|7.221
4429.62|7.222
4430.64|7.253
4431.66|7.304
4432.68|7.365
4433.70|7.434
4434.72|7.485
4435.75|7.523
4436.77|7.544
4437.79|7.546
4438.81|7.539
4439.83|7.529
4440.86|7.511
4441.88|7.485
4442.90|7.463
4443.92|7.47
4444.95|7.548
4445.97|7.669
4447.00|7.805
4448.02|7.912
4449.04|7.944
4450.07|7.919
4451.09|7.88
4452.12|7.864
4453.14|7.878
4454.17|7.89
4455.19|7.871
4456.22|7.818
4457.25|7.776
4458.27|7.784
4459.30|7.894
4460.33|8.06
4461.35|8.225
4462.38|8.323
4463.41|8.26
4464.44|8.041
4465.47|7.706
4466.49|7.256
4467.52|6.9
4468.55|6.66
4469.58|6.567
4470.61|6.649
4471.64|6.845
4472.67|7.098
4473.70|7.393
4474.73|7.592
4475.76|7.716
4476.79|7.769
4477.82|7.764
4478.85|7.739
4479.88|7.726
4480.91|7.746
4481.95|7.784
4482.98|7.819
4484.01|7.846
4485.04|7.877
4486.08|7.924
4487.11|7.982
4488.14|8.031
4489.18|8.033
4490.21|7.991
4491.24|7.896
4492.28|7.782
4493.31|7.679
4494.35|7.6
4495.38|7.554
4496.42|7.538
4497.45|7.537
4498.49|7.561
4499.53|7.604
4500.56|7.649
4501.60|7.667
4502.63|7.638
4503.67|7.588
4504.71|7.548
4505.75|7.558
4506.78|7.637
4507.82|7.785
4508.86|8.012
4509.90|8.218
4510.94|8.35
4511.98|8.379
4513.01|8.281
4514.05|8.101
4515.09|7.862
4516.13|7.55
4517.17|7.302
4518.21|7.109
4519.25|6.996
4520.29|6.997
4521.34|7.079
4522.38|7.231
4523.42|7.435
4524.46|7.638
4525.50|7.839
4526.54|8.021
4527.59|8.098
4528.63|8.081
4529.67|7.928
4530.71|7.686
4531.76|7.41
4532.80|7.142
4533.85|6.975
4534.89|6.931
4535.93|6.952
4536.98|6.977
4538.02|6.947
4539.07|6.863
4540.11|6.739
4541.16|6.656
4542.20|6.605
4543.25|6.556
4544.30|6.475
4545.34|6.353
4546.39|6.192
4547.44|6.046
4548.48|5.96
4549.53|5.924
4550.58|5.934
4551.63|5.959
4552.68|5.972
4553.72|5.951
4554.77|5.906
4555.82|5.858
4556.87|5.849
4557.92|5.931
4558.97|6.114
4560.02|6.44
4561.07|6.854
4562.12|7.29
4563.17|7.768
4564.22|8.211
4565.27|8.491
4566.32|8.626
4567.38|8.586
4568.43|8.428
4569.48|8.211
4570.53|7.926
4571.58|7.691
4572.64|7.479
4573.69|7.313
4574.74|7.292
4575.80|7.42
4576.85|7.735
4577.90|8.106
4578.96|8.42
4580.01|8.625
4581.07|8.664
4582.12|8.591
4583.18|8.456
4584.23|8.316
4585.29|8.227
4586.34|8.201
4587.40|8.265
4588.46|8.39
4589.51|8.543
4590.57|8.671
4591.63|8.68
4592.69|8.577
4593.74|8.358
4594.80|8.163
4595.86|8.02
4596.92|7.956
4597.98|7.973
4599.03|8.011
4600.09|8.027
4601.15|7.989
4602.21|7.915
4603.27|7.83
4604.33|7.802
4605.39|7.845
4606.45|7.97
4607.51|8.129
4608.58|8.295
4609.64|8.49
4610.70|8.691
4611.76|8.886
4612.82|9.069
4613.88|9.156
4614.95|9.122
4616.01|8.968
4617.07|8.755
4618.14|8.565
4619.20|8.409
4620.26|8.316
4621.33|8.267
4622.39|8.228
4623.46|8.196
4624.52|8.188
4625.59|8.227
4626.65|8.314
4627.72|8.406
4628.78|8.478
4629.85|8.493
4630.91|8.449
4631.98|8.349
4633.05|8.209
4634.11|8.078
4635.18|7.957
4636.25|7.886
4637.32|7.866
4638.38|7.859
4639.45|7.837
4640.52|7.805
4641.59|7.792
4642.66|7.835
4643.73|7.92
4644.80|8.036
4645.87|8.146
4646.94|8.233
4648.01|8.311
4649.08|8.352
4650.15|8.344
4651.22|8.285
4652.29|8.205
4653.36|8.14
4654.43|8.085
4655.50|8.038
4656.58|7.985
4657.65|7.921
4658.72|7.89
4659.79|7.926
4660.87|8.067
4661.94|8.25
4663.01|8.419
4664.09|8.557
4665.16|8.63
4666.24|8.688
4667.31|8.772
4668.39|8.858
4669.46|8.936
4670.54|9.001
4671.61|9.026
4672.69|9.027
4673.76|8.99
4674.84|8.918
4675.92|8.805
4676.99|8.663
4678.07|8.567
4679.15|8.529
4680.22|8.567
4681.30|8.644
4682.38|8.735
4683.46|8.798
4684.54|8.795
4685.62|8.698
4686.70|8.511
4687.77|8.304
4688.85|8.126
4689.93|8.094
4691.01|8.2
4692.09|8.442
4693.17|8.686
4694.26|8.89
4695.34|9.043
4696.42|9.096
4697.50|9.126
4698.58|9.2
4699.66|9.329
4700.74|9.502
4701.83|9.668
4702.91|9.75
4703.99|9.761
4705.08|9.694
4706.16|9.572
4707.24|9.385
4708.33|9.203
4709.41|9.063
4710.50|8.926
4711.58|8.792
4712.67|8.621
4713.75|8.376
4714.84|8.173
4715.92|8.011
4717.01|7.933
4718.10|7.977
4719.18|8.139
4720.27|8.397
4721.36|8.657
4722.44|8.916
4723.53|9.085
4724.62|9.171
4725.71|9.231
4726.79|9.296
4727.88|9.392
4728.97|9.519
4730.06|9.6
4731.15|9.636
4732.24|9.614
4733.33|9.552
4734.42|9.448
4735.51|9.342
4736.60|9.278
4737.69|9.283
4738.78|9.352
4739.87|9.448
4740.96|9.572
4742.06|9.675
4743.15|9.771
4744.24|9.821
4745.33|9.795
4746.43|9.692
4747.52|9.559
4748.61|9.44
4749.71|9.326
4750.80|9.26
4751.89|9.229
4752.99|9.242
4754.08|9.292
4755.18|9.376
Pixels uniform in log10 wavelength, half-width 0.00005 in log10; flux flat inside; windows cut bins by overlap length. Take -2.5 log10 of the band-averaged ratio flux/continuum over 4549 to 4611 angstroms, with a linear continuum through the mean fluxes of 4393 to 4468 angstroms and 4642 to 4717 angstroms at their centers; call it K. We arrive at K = 0.06 mag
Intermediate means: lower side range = 7.51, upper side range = 8.63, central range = 7.72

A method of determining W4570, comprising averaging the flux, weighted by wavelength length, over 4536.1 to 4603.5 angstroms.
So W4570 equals 7.44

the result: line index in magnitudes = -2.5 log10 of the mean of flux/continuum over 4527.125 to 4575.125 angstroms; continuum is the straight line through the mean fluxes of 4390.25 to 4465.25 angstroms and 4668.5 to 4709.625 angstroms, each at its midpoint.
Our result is 0.17 mag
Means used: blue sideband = 7.52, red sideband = 8.93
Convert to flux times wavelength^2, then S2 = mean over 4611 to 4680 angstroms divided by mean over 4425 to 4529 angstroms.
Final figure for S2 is 1.2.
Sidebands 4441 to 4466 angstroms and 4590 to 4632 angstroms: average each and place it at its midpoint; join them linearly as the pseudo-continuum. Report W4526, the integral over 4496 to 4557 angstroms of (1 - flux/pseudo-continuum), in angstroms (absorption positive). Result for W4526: 6.9 angstroms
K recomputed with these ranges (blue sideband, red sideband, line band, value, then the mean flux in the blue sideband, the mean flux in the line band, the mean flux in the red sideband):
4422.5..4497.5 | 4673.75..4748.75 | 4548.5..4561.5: 0.32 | 7.61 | 6.05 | 9.03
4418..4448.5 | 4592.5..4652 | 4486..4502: -0.01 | 7.42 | 7.75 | 8.24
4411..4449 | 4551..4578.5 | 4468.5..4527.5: -0.05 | 7.35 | 7.64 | 7.21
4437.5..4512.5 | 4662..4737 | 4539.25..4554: 0.28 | 7.7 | 6.26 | 8.9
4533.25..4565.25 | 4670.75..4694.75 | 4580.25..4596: -0.18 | 6.54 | 8.42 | 8.64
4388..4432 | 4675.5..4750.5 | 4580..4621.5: 0.01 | 7.36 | 8.38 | 9.04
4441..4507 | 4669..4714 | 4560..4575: 0.05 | 7.68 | 7.83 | 8.91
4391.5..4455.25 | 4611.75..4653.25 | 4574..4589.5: -0.01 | 7.45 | 8.2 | 8.29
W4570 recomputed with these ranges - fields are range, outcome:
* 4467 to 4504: 7.58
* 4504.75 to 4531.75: 7.72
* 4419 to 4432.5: 7.27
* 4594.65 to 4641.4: 8.26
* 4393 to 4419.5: 7.35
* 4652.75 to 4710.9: 8.75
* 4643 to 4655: 8.18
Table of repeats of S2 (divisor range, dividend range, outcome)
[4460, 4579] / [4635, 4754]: 1.28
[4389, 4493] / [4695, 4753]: 1.38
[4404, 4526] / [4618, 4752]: 1.27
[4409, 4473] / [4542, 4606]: 1.07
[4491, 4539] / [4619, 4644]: 1.13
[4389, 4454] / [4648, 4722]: 1.31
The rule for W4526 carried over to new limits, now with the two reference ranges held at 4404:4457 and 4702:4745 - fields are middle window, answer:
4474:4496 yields -0.2 angstroms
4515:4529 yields 0.8 angstroms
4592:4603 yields 0.4 angstroms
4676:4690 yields 0.5 angstroms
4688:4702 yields 0.2 angstroms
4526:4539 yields 1.0 angstroms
